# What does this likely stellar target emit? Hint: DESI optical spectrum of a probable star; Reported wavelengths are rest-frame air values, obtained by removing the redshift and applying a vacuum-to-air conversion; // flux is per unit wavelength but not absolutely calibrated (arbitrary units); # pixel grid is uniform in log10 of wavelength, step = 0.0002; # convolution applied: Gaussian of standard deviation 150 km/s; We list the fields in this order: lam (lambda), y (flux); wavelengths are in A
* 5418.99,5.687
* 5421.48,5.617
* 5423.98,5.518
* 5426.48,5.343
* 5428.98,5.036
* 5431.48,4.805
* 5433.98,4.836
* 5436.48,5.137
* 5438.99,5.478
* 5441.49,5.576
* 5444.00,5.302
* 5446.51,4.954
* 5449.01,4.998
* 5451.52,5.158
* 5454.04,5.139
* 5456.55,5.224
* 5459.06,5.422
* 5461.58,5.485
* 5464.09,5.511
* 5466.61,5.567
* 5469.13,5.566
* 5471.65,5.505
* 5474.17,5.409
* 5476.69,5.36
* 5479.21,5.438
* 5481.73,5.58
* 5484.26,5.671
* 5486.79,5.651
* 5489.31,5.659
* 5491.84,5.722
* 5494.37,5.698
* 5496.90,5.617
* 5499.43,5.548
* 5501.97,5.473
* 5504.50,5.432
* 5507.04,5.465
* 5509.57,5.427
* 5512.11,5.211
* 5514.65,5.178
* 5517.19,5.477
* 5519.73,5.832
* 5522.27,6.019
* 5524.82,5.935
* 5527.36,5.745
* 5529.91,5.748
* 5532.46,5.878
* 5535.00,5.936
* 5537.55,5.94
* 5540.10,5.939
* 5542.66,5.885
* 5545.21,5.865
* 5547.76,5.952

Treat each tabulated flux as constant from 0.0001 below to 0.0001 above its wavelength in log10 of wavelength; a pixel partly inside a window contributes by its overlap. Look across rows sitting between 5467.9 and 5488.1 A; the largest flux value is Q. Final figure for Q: 5.671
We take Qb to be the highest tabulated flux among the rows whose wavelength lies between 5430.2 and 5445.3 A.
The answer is 5.576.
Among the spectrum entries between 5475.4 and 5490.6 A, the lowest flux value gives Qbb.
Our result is 5.36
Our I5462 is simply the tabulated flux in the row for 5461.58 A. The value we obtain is 5.485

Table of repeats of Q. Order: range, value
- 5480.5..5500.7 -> 5.722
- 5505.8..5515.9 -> 5.465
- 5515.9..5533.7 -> 6.019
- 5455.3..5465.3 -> 5.511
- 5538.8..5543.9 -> 5.939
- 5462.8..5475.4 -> 5.567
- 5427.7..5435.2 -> 5.036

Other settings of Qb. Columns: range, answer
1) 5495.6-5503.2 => 5.617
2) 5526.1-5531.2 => 5.748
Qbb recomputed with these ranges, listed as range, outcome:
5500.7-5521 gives 5.178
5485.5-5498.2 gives 5.617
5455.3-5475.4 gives 5.224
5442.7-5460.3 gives 4.954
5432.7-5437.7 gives 4.836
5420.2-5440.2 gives 4.805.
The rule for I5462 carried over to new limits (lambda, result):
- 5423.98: 5.518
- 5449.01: 4.998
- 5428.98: 5.036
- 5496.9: 5.617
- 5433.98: 4.836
